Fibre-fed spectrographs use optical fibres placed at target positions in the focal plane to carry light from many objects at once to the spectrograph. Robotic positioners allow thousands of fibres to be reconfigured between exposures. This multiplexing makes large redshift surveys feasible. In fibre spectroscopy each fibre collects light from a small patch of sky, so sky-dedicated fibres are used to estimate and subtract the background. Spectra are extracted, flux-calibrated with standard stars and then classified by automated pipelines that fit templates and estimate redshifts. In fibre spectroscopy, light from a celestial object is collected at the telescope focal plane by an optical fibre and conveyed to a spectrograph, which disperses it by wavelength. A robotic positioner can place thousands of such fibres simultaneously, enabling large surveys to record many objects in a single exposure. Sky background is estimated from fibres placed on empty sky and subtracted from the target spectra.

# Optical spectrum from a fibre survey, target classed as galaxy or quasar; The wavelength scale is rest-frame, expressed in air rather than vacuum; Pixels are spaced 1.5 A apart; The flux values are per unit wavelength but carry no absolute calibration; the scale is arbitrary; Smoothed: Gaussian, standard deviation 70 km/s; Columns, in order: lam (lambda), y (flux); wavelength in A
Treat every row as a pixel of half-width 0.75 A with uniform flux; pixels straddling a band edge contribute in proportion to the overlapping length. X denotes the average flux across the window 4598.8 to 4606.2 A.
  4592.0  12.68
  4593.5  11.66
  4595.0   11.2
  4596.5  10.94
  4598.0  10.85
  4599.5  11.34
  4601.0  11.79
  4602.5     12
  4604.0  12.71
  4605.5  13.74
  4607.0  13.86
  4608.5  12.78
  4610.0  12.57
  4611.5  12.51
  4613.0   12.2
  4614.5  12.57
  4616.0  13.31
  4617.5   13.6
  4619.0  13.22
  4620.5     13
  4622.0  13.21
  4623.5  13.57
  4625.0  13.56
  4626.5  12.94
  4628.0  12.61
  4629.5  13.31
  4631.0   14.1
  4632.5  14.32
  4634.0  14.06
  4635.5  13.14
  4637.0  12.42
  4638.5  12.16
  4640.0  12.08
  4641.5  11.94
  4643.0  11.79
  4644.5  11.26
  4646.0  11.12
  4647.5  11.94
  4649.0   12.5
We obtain 12.3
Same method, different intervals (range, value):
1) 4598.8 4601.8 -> 11.6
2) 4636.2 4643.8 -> 12.1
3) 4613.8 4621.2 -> 13.1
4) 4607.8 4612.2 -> 12.6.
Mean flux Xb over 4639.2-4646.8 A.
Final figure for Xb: 11.6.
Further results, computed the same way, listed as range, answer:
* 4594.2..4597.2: 11.1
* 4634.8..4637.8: 12.8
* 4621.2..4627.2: 13.3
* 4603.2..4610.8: 13.1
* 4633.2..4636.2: 13.6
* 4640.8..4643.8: 11.9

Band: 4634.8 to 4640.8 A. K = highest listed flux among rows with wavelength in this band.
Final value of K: 13.14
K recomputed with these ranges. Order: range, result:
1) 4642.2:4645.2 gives 11.79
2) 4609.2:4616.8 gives 13.31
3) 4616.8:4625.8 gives 13.6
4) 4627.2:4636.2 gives 14.32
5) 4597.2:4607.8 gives 13.86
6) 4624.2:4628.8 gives 13.56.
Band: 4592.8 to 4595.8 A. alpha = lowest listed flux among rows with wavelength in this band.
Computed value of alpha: 11.2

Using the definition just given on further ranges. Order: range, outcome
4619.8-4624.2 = 13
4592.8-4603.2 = 10.85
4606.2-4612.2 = 12.51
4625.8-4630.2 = 12.61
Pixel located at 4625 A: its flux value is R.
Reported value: 13.56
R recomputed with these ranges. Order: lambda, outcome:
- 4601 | 11.79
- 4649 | 12.5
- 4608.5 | 12.78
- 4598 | 10.85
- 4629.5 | 13.31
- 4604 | 12.71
